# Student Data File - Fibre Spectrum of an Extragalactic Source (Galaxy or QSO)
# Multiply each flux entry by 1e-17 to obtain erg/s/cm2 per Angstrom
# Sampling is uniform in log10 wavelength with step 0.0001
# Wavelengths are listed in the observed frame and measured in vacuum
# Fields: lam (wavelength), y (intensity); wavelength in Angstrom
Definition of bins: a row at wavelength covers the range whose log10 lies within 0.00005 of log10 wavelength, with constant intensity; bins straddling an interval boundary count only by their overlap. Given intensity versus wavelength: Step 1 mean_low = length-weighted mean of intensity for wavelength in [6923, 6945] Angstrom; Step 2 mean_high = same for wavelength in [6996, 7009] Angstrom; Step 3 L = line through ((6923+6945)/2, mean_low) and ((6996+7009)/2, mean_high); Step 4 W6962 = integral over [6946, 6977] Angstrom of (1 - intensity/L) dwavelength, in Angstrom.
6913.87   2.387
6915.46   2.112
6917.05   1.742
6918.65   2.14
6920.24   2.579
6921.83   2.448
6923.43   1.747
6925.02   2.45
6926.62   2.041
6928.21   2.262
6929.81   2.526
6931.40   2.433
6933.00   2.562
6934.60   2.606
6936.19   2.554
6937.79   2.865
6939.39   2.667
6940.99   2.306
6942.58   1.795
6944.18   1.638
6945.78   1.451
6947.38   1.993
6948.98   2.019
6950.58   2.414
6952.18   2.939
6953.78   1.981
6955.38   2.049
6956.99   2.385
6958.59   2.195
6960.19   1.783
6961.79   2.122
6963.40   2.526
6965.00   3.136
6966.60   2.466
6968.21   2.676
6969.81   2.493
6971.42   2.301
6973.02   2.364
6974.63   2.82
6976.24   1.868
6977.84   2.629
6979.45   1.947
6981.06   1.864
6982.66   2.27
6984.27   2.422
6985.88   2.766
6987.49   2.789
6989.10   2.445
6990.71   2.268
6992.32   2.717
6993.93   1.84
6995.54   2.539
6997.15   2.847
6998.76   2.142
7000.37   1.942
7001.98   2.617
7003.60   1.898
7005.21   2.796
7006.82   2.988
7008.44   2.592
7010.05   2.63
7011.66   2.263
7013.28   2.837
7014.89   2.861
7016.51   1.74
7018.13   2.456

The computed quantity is 0.8 Angstrom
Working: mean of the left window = 2.33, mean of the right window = 2.48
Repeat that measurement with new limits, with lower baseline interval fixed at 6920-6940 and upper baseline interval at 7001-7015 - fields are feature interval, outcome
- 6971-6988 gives 1.2 Angstrom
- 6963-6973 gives -0.3 Angstrom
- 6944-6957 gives 2.0 Angstrom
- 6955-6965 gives 0.9 Angstrom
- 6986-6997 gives 0.3 Angstrom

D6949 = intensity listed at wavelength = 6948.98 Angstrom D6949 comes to 2.019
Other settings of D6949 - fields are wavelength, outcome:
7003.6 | 1.898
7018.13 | 2.456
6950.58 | 2.414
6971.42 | 2.301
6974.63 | 2.82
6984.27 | 2.422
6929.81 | 2.526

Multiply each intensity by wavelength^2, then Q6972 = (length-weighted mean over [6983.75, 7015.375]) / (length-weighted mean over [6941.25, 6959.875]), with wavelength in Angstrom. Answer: 1.22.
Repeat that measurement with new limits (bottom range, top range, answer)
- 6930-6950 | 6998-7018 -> 1.11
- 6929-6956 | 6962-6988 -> 1.08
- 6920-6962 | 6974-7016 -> 1.10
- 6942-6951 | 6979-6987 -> 1.24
